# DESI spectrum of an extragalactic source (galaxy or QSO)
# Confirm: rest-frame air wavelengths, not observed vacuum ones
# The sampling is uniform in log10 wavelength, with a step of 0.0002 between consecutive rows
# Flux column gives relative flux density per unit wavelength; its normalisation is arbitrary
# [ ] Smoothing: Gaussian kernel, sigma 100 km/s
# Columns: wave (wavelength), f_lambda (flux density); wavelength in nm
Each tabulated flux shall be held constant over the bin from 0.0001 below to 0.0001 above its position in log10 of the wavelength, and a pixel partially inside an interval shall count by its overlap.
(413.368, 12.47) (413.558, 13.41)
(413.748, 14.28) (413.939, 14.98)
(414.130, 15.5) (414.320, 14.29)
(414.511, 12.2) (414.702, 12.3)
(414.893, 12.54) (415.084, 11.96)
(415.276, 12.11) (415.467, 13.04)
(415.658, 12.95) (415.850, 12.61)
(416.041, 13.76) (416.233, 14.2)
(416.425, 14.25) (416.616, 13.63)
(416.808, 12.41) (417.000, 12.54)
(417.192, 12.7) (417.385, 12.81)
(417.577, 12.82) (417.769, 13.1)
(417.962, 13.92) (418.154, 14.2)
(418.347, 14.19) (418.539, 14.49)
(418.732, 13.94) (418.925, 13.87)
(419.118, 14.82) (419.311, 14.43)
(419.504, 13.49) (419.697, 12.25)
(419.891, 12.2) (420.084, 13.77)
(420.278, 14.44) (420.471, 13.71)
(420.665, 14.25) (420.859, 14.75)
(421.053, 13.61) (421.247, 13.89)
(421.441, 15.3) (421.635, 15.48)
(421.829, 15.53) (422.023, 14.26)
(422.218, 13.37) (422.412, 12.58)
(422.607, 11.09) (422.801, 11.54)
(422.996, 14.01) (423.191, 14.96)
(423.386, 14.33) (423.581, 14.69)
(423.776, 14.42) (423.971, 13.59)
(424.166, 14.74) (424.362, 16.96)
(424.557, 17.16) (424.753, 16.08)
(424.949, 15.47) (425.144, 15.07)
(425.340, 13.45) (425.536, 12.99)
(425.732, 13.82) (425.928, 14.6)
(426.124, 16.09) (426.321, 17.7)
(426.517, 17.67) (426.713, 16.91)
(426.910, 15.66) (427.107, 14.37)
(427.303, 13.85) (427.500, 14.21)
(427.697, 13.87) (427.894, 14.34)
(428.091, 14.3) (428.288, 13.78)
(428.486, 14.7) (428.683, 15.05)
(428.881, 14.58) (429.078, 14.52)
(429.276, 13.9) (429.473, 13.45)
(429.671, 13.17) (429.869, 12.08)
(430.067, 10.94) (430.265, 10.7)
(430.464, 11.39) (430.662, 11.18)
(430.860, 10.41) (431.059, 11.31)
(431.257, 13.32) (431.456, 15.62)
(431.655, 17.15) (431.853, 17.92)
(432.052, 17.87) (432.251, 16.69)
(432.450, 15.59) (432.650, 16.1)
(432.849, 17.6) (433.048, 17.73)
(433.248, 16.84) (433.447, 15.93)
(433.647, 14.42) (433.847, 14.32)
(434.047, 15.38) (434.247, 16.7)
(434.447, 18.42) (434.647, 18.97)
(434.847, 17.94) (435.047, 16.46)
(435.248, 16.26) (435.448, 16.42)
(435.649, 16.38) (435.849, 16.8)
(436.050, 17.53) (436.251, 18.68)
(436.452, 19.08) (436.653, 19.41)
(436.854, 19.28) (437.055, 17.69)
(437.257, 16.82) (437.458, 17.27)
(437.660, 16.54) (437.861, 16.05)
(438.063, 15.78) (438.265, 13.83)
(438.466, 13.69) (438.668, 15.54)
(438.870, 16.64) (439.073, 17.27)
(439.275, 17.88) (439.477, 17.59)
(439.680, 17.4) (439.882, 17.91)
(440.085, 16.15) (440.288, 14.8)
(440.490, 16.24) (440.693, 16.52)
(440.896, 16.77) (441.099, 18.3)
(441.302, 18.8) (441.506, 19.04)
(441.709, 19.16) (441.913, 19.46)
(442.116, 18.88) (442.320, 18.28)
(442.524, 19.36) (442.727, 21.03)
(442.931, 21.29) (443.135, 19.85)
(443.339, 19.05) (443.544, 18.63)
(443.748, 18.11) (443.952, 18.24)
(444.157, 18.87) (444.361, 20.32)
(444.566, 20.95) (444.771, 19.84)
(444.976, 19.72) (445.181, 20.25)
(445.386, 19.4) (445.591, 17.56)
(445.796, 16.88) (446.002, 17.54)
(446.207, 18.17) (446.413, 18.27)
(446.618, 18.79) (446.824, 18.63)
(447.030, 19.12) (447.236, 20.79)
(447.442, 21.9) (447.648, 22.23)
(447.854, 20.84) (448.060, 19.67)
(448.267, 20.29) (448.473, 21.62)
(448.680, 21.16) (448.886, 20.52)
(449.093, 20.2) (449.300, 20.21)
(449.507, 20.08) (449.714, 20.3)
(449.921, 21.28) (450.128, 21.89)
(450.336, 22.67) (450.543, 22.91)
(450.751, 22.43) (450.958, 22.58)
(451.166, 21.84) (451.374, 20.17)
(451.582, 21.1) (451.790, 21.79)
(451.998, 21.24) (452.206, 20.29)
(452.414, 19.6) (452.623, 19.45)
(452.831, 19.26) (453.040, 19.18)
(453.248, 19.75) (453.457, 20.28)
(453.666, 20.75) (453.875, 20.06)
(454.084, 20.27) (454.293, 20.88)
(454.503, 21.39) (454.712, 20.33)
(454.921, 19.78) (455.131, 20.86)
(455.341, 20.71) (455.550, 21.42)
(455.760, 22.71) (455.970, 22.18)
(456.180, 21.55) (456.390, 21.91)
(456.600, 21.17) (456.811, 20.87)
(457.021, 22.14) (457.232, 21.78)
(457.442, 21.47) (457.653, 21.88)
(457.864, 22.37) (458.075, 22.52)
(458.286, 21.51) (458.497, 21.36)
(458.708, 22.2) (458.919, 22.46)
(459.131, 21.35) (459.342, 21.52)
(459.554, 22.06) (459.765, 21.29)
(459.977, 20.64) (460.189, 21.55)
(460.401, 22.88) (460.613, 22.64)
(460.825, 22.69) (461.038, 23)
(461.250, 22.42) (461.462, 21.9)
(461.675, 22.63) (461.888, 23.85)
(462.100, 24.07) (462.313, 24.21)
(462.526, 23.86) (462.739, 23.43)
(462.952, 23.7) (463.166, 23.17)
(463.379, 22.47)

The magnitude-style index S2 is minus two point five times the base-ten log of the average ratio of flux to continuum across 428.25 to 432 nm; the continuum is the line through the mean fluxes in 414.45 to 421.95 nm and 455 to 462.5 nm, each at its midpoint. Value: 0.19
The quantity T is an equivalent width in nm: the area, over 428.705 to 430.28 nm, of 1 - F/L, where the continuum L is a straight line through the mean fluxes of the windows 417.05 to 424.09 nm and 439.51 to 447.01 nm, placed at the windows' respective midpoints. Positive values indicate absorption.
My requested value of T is 0.25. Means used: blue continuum 13.8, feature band 13.1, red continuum 18.6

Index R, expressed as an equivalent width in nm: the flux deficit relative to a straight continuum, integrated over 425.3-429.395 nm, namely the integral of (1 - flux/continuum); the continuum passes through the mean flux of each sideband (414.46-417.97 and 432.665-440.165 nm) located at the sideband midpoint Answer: 0.08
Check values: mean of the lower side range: 12.9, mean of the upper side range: 16.9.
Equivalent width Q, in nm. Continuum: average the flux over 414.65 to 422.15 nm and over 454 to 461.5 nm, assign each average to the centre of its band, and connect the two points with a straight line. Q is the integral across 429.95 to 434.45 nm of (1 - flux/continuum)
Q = 0.44 nm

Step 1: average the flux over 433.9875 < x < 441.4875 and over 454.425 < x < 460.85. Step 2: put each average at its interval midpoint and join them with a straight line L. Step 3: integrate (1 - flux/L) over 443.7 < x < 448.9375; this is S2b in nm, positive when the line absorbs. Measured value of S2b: -0.16 nm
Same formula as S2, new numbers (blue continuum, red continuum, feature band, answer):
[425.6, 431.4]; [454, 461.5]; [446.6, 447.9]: -0.09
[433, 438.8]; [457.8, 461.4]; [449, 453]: -0.05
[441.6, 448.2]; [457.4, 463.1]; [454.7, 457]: 0.01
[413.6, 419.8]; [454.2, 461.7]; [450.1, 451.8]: -0.08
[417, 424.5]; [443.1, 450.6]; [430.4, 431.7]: 0.26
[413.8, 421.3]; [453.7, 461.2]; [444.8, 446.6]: 0.04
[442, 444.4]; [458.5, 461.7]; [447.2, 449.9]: -0.03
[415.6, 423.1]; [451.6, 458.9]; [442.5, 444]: -0.05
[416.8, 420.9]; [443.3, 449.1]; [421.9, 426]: 0.04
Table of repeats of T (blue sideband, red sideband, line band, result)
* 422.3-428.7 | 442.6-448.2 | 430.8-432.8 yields 0.10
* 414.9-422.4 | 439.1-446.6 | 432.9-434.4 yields 0.05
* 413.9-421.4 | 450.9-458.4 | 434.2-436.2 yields -0.02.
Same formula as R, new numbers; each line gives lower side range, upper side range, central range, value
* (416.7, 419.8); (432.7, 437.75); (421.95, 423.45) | 0.13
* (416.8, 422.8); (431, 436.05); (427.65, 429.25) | 0.10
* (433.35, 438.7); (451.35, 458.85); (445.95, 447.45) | 0.01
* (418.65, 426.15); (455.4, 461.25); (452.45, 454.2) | 0.08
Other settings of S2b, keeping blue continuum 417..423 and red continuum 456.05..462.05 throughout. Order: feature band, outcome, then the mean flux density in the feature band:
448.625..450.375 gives -0.077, 20.9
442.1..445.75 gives -0.120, 19.4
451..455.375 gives 0.063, 20.4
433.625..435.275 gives 0.011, 16.7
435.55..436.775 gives -0.062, 18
